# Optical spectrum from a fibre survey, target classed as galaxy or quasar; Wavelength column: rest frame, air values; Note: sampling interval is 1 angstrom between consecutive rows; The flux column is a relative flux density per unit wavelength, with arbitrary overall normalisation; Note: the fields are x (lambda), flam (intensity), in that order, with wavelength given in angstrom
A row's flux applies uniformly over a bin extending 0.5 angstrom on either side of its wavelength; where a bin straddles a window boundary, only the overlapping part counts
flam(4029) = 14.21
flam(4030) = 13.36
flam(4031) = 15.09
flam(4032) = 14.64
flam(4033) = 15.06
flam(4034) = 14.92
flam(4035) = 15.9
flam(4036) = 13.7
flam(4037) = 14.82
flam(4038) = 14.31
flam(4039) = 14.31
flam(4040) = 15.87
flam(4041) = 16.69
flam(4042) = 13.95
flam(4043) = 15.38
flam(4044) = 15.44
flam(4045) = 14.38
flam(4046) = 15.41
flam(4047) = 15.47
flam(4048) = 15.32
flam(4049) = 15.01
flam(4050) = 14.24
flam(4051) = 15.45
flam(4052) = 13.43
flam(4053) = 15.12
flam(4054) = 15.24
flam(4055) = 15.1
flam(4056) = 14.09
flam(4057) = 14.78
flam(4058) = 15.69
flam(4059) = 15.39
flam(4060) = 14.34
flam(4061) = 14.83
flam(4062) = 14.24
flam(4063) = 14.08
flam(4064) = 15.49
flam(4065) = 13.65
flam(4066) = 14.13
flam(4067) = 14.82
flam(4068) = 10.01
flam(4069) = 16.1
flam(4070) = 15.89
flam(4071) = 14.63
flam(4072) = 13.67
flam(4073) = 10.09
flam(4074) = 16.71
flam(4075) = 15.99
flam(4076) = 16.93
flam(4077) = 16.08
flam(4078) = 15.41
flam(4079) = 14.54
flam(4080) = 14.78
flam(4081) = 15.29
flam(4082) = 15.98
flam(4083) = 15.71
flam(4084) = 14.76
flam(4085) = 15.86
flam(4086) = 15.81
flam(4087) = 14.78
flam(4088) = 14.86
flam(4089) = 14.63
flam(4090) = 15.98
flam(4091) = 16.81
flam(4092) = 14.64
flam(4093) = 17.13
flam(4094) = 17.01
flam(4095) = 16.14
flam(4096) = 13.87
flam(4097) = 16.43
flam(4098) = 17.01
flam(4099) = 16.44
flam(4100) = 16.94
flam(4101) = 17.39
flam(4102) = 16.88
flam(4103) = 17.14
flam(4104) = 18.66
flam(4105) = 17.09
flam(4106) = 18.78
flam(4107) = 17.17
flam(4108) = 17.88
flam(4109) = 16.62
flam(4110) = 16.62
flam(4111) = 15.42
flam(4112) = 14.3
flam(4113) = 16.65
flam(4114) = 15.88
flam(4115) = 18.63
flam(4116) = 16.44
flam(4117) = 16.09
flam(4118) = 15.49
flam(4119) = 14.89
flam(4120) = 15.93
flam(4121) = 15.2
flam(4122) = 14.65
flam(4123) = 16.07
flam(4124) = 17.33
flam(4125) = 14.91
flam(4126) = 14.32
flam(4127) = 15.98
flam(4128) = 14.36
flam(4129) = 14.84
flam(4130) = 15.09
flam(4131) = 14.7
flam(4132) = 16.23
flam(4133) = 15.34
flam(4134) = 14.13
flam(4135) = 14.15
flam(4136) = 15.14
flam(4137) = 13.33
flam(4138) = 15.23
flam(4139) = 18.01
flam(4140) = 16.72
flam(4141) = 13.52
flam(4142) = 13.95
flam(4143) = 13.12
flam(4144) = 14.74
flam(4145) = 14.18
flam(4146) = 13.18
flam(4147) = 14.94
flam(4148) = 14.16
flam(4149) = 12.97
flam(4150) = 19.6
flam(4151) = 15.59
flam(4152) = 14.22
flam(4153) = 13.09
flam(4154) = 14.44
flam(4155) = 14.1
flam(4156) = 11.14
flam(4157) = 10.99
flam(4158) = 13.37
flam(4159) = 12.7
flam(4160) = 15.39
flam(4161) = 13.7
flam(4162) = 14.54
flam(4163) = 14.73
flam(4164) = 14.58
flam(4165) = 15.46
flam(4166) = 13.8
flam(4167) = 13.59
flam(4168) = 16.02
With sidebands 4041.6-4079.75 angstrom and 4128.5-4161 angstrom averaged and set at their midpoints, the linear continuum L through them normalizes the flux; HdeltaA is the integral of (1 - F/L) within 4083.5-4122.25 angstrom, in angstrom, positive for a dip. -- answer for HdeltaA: -4.4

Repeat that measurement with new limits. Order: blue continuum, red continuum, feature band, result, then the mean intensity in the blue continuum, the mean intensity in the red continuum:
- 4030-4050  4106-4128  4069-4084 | 0.33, 15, 16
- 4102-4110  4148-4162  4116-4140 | 0.87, 17.5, 14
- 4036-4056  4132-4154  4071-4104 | -1.88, 14.9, 14.8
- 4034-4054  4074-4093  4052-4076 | 1.12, 15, 15.6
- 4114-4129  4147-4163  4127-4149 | 0.28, 15.7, 14.1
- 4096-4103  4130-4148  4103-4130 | -0.54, 16.7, 14.7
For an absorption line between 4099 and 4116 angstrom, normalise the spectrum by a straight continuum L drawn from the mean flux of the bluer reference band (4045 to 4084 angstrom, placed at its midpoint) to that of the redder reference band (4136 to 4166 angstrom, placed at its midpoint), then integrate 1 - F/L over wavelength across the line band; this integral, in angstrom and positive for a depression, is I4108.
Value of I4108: -2.8 angstrom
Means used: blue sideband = 14.8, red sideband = 14.3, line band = 17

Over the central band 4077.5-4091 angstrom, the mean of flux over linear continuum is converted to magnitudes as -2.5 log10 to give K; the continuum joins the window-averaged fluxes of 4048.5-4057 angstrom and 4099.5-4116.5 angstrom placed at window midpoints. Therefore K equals 0.05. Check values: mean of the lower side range 14.7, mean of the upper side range 17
